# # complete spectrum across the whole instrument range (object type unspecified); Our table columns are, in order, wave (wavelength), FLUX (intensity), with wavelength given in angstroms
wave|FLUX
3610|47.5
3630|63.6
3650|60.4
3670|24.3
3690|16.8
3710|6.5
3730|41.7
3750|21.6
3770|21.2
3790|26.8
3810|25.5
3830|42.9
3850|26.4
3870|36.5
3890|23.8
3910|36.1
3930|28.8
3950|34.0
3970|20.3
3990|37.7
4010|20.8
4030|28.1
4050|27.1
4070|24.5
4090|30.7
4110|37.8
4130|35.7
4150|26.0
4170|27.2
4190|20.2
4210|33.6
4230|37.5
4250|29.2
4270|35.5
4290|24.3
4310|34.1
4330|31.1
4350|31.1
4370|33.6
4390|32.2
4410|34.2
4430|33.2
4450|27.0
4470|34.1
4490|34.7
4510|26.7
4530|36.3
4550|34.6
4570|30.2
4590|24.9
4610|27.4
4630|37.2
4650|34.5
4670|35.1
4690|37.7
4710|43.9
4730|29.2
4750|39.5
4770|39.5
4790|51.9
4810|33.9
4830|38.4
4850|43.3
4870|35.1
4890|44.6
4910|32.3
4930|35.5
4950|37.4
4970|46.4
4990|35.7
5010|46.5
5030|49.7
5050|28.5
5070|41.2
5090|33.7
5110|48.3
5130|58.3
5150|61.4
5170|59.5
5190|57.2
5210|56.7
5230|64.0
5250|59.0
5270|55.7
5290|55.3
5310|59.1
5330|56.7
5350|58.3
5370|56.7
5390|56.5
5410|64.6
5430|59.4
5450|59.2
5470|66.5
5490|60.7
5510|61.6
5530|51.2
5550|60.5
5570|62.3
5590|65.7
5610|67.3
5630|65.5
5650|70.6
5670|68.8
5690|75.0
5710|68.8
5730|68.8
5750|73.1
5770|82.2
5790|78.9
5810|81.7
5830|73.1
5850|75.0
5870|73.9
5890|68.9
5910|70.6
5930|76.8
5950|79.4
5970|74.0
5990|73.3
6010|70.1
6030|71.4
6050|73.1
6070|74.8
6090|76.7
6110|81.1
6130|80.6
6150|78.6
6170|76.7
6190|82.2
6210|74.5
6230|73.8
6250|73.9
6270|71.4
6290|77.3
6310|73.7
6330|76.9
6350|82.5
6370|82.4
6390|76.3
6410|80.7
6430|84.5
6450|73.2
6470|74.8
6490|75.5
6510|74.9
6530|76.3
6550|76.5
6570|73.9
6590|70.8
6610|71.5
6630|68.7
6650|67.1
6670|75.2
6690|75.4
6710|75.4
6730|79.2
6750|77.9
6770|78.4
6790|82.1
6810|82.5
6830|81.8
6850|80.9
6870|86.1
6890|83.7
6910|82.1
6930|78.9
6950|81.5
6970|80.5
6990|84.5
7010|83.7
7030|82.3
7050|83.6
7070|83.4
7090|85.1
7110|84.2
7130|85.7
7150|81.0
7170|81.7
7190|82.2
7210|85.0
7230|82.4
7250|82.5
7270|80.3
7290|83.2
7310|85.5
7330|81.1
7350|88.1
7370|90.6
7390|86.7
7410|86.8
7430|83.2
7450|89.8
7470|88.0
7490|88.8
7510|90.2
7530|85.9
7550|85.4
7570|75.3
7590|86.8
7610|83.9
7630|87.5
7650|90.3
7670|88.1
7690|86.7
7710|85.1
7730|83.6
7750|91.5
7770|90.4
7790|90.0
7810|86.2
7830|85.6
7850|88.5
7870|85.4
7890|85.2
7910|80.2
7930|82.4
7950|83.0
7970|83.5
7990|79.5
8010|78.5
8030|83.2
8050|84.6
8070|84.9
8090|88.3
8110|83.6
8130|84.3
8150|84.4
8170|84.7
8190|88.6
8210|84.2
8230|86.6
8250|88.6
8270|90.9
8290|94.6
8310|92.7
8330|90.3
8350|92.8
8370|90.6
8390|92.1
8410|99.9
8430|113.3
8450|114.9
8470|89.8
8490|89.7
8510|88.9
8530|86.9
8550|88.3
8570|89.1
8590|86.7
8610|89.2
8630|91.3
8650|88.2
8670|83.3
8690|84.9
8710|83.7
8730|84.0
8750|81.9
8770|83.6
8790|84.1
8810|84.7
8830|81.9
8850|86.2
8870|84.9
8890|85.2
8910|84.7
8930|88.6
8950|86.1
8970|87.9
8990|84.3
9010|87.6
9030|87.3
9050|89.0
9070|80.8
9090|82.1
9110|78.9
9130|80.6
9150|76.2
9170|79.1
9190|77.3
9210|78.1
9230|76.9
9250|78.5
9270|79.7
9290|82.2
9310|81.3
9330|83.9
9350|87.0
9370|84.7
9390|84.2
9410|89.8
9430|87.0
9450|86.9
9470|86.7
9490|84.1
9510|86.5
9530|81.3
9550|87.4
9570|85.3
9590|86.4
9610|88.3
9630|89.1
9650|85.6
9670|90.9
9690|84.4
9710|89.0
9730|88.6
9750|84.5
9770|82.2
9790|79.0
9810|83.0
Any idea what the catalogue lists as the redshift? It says 0.28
